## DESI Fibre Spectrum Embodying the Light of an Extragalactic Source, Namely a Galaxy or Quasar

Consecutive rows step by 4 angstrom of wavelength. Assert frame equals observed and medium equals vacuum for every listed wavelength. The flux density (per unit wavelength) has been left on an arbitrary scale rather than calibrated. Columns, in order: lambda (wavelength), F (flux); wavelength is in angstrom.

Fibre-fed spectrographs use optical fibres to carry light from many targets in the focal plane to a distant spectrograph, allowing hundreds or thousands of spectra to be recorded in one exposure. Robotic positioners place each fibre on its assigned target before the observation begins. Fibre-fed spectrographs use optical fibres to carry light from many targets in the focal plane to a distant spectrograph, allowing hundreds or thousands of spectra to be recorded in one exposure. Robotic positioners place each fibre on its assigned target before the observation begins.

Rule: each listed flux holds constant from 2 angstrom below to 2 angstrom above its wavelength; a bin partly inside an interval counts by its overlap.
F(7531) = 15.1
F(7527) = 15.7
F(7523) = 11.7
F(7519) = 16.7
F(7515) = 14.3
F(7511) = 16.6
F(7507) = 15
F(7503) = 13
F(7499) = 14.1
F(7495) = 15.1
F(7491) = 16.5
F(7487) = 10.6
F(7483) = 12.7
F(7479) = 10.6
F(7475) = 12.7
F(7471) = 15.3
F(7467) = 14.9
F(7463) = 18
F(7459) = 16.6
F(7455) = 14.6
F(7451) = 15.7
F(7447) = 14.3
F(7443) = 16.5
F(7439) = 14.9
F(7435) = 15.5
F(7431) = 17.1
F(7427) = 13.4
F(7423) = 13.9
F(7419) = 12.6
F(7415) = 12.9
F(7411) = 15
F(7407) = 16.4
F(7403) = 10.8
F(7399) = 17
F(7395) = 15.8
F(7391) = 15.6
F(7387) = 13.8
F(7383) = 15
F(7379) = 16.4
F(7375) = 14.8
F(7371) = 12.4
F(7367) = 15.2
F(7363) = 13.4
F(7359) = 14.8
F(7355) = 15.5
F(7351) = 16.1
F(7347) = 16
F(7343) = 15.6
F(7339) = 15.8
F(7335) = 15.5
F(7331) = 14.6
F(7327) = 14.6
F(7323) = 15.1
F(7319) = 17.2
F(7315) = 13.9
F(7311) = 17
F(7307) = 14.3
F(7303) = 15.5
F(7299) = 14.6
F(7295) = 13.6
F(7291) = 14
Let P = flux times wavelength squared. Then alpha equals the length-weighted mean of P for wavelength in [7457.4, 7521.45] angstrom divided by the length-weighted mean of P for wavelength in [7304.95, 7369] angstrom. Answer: 0.99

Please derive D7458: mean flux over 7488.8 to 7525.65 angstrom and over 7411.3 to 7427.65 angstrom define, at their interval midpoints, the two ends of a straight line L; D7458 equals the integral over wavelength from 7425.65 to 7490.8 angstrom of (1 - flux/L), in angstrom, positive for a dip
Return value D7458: -3.2 angstrom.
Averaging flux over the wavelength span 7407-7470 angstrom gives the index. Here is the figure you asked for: 15.1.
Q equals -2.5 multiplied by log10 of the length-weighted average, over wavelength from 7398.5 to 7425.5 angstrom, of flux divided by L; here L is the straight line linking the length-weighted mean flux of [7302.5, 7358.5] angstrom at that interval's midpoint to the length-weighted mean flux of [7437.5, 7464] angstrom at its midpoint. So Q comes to 0.13 mag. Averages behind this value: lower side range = 15.5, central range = 13.9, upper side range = 15.7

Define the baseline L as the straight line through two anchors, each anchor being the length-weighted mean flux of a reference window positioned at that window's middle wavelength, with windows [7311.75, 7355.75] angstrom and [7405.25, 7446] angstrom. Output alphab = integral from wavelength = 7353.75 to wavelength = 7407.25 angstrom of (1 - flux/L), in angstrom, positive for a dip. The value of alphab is 1.5 angstrom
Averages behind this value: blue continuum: 15.5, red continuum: 14.8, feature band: 14.7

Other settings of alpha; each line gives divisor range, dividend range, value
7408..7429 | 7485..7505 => 1.03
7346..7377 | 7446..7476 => 1.07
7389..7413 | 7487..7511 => 0.99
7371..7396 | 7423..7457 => 1.03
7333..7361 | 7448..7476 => 1.02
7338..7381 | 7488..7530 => 1.02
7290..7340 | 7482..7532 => 1.01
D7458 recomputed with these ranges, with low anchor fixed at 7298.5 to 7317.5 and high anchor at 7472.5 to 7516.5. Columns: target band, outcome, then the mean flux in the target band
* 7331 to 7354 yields -1.2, 15.7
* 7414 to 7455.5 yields -1.5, 14.7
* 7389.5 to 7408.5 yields -0.8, 15.1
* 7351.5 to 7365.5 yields 0.0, 14.8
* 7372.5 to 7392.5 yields -0.6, 15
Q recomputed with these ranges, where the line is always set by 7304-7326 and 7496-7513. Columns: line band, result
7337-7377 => 0.02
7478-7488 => 0.28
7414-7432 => 0.09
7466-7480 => 0.10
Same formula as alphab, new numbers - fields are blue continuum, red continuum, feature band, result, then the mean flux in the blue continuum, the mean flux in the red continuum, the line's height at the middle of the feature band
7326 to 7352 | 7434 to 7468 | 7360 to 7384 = 1.6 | 15.5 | 15.7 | 15.5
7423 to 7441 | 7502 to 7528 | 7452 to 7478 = -0.4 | 15.1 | 14.7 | 14.9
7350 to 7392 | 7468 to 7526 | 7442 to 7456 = -0.9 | 14.8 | 14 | 14.3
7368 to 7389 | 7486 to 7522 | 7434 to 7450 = -0.8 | 14.5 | 14.7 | 14.6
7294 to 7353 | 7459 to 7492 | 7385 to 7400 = -0.8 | 15.3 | 14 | 14.7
